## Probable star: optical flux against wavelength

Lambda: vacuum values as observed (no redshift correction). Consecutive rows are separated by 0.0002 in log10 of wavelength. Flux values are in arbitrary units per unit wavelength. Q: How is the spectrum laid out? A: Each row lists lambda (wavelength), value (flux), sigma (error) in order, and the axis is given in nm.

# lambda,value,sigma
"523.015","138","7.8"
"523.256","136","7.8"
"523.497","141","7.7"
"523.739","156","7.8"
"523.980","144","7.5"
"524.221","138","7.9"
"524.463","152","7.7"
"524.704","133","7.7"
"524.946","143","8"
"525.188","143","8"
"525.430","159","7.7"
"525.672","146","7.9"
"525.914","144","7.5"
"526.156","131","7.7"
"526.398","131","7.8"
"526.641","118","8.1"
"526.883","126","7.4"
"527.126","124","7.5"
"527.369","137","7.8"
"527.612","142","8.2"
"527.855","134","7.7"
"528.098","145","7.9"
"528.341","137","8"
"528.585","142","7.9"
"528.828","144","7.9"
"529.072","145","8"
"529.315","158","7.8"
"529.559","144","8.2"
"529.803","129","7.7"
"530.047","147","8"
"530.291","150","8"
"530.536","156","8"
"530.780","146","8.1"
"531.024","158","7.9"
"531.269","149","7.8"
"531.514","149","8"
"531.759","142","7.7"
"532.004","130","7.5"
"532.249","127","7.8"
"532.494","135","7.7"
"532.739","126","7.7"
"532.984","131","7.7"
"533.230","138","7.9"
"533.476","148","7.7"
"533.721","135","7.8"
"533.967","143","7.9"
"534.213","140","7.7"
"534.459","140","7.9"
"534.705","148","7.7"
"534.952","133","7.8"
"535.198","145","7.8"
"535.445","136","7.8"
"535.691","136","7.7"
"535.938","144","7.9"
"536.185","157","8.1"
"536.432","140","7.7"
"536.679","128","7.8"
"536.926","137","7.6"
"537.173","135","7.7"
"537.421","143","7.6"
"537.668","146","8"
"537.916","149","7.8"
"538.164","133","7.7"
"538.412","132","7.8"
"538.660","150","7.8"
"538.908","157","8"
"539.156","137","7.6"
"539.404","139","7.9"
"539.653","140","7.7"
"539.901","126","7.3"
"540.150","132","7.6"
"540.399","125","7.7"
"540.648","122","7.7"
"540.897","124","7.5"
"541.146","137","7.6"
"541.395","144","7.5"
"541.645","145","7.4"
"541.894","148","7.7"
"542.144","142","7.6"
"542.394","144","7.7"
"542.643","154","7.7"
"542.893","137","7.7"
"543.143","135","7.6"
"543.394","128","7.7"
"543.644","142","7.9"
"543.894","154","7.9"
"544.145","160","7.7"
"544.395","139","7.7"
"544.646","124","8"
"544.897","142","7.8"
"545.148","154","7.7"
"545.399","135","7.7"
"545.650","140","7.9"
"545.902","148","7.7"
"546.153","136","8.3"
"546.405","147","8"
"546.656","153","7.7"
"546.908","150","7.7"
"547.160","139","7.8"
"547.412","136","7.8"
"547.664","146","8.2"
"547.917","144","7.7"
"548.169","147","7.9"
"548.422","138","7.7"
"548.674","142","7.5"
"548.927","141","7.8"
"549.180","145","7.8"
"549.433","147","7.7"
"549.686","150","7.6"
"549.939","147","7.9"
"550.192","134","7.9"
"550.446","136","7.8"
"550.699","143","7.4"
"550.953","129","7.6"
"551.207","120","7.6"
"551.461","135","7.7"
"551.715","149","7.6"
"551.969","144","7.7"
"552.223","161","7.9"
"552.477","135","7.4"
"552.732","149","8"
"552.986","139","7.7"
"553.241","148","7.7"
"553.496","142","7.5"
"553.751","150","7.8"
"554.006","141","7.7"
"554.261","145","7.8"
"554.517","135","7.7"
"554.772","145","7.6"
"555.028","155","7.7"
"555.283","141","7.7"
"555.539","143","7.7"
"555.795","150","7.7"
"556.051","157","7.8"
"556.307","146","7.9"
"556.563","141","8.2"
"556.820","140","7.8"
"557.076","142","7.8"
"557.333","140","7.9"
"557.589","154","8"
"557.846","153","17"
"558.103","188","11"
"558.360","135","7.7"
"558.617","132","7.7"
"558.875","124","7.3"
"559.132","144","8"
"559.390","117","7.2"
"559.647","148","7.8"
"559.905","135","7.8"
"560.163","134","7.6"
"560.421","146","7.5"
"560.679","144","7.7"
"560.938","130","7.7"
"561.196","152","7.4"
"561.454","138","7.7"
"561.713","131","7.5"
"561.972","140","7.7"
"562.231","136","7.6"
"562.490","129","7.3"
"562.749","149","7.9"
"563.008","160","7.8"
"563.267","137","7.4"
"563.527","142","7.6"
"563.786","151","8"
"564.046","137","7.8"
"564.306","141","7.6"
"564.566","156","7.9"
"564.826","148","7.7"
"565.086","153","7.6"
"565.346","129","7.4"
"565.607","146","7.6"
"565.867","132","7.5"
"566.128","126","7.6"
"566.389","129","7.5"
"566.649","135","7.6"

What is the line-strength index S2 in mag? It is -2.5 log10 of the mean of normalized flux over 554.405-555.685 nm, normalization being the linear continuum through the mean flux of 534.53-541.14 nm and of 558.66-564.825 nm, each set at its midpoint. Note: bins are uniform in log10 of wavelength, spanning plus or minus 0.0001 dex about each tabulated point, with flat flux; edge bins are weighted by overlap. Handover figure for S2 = -0.03 mag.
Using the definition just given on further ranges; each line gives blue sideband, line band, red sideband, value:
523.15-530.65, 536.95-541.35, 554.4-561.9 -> 0.04 mag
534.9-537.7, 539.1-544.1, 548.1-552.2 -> 0.02 mag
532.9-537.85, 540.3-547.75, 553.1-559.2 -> 0.01 mag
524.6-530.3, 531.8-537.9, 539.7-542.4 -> -0.01 mag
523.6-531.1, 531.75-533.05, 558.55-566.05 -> 0.08 mag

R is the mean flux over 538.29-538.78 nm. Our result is 141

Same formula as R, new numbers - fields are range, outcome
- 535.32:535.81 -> 136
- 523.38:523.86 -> 148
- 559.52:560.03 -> 141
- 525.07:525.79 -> 149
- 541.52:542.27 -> 145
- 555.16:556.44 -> 147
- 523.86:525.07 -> 142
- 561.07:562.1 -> 140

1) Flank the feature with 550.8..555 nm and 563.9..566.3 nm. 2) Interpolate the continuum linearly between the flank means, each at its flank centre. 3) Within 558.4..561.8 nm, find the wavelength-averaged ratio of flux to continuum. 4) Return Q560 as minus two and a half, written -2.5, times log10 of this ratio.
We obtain 0.04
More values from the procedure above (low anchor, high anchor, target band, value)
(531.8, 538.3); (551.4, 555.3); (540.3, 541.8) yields 0.059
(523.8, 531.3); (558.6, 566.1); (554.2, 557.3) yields -0.034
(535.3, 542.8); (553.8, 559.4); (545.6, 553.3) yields 0.000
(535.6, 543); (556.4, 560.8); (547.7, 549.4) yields -0.018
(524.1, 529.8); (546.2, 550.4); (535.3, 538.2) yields 0.007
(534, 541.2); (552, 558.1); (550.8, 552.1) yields 0.072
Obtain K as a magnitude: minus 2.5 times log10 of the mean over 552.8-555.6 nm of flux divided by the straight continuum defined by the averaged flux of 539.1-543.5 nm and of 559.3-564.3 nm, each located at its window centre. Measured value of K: -0.04 mag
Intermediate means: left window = 137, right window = 140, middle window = 144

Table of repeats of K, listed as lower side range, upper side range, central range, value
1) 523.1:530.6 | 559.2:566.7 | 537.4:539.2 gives -0.02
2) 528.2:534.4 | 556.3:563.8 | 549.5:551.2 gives 0.02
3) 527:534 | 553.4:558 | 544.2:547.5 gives 0.01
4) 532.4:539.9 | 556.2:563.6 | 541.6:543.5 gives -0.01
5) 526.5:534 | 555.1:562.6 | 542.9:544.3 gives -0.02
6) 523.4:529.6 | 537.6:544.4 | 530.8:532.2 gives -0.03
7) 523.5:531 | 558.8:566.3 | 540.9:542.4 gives -0.01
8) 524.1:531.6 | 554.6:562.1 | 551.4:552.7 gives -0.02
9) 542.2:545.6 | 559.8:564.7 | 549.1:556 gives -0.01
